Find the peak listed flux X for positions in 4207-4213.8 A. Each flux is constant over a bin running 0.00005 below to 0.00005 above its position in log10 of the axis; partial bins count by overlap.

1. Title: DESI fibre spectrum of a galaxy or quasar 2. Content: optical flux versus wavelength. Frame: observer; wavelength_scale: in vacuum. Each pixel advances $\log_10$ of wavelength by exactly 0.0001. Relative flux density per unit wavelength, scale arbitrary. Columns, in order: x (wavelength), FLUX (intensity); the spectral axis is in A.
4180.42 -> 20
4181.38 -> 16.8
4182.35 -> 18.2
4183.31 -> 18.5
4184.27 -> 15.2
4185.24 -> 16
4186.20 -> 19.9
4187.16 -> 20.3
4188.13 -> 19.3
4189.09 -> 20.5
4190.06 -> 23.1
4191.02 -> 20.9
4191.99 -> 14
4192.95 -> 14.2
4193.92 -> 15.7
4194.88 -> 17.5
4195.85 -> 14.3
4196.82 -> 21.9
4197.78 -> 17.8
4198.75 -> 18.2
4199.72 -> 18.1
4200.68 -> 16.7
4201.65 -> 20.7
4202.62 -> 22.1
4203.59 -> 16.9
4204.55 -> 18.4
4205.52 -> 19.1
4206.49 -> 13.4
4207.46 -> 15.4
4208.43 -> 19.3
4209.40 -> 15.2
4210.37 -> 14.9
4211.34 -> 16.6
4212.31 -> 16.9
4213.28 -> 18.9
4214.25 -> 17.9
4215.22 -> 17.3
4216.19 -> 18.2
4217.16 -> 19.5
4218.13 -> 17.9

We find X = 19.3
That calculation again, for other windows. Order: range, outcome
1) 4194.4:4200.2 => 21.9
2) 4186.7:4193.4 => 23.1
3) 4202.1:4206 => 22.1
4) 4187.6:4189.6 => 20.5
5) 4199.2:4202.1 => 20.7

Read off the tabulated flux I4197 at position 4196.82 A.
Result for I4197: 21.9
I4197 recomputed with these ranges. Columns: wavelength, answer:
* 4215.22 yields 17.3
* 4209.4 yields 15.2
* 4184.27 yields 15.2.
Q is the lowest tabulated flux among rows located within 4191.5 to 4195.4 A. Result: 14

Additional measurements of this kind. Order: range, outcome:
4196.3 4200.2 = 17.8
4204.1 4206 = 18.4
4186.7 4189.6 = 19.3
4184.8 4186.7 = 16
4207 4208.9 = 15.4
